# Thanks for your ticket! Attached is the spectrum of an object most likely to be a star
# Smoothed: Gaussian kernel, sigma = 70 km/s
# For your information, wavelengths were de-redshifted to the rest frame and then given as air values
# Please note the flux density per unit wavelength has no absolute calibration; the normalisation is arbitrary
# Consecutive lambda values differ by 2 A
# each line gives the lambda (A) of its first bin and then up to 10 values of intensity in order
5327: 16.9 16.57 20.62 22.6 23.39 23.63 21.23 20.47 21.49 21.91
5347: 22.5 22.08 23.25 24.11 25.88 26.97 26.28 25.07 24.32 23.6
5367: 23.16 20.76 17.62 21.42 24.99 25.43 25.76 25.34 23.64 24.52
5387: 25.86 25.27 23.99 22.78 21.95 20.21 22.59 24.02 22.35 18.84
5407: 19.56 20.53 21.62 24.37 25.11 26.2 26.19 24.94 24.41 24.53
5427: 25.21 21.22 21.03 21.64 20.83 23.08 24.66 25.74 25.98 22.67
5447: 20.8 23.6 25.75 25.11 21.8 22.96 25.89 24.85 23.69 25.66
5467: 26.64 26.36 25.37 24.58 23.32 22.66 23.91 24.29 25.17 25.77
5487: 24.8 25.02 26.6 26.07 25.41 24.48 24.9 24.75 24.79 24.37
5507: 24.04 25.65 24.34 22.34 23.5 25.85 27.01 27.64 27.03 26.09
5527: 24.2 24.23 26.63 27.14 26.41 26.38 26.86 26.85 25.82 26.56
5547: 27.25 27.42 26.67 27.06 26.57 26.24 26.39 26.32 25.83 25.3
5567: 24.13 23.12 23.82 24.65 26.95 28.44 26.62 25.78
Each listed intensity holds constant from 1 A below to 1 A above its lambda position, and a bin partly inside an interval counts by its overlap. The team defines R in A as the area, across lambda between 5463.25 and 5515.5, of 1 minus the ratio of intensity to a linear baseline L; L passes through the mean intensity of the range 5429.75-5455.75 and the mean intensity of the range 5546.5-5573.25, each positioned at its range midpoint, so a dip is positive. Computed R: -1.1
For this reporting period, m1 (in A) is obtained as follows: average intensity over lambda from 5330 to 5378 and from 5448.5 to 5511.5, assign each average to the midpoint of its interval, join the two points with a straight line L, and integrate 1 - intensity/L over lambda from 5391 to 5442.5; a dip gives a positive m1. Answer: 1.97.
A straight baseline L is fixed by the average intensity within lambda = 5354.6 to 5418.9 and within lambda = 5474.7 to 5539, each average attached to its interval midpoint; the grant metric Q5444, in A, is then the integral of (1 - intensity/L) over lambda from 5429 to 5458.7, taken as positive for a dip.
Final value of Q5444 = 1.3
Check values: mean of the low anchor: 23.5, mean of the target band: 23.3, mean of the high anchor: 25.2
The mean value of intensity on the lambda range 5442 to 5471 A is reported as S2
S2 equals 24.4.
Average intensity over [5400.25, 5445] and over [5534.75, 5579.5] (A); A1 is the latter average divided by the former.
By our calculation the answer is 1.12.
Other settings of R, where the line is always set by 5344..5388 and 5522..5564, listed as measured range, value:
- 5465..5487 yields 0.5 A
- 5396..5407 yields 1.3 A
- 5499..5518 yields 1.1 A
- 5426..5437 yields 1.2 A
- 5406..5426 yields 0.7 A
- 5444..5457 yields 0.9 A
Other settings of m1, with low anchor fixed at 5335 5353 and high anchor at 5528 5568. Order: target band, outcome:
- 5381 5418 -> 0.51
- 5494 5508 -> 0.38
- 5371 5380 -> -0.30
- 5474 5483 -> 0.43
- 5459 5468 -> -0.24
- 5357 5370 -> -0.84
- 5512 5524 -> 0.07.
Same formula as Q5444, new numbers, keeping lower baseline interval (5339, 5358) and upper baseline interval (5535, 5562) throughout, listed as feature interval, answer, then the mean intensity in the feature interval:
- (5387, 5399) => 0.4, 23.1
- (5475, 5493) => 0.5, 24.8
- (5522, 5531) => 0.2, 25.5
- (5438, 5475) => 0.7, 24.5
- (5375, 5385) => -0.6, 25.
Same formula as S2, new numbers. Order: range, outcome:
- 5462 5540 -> 25.2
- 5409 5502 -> 24.3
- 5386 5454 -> 23.3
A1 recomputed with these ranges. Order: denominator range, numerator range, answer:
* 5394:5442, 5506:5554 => 1.13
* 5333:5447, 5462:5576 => 1.09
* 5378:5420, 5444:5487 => 1.04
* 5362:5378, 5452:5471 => 1.09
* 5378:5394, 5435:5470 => 0.99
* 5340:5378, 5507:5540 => 1.10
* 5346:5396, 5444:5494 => 1.03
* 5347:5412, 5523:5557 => 1.14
